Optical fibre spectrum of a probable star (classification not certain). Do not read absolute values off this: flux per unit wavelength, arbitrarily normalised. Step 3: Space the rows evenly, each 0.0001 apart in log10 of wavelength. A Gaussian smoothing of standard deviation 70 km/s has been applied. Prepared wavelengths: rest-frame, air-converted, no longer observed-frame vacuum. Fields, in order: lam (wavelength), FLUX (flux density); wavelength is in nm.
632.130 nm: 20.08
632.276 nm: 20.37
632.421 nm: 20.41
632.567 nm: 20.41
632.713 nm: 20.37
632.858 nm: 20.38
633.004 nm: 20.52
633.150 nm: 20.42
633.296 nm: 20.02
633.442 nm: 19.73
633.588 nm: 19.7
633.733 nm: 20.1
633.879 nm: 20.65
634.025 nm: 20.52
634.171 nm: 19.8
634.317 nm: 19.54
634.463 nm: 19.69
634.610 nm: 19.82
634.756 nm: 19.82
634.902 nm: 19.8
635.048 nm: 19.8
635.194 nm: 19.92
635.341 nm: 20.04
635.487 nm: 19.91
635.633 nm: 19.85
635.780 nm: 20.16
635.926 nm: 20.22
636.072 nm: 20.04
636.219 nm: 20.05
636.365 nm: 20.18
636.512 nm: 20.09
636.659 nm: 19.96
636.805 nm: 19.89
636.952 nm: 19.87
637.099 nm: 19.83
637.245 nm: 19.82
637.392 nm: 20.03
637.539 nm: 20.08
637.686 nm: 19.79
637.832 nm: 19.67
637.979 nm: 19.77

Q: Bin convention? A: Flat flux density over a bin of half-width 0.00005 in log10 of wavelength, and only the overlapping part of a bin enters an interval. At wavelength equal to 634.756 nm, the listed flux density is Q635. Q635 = 19.82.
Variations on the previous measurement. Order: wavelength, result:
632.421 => 20.41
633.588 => 19.7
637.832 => 19.67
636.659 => 19.96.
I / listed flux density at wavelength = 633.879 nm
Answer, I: 20.65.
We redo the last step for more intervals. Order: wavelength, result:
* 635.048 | 19.8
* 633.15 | 20.42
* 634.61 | 19.82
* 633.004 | 20.52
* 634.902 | 19.8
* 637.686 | 19.79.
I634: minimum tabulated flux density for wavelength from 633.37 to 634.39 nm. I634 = 19.54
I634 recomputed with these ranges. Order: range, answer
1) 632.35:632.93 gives 20.37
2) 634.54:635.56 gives 19.8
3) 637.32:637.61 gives 20.03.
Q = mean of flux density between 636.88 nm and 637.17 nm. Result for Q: 19.8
